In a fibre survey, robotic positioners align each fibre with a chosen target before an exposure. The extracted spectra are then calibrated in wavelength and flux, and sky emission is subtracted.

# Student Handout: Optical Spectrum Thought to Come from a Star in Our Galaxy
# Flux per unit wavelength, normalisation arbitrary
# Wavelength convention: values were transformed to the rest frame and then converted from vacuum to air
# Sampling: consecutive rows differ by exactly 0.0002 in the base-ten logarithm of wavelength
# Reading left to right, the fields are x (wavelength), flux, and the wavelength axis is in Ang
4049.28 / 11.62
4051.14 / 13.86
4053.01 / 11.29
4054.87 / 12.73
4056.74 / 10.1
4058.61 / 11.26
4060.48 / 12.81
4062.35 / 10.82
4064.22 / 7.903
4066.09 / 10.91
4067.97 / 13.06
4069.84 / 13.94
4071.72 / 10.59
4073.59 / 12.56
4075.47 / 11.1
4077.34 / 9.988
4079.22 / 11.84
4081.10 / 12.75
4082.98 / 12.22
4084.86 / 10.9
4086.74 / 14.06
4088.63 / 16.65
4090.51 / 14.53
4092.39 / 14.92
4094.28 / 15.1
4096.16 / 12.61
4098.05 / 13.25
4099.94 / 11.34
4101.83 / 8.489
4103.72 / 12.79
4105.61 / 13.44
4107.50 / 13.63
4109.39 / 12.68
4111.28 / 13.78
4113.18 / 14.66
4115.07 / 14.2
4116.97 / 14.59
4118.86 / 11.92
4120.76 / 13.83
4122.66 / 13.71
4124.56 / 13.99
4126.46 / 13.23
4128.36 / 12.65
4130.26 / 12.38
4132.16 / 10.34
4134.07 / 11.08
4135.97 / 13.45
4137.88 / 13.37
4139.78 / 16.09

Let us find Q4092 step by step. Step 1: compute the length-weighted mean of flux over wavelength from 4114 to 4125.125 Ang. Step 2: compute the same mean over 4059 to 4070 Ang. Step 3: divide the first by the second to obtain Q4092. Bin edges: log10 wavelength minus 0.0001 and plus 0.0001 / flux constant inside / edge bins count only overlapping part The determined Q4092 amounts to 1.20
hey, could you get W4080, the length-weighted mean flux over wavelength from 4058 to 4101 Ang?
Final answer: 12.4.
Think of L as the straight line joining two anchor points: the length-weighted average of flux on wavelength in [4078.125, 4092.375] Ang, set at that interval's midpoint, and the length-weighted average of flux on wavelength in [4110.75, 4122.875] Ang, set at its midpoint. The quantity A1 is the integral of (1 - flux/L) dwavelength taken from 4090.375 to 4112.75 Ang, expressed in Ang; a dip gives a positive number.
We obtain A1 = 0.92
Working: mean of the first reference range 13.4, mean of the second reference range 13.8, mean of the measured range 13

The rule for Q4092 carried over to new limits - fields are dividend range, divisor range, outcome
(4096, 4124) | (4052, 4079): 1.14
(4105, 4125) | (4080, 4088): 1.08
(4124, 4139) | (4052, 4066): 1.14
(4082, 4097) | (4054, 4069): 1.24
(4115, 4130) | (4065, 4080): 1.15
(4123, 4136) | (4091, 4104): 0.98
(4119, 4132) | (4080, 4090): 0.98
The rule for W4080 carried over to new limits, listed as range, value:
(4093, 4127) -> 13.2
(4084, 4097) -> 14.1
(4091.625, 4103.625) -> 12.6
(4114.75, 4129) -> 13.5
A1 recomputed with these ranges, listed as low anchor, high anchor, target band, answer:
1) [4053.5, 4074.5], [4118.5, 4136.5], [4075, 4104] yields -1.7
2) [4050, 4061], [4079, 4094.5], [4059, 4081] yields 2.2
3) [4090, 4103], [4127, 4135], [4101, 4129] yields -2.3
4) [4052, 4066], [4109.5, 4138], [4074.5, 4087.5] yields -0.1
